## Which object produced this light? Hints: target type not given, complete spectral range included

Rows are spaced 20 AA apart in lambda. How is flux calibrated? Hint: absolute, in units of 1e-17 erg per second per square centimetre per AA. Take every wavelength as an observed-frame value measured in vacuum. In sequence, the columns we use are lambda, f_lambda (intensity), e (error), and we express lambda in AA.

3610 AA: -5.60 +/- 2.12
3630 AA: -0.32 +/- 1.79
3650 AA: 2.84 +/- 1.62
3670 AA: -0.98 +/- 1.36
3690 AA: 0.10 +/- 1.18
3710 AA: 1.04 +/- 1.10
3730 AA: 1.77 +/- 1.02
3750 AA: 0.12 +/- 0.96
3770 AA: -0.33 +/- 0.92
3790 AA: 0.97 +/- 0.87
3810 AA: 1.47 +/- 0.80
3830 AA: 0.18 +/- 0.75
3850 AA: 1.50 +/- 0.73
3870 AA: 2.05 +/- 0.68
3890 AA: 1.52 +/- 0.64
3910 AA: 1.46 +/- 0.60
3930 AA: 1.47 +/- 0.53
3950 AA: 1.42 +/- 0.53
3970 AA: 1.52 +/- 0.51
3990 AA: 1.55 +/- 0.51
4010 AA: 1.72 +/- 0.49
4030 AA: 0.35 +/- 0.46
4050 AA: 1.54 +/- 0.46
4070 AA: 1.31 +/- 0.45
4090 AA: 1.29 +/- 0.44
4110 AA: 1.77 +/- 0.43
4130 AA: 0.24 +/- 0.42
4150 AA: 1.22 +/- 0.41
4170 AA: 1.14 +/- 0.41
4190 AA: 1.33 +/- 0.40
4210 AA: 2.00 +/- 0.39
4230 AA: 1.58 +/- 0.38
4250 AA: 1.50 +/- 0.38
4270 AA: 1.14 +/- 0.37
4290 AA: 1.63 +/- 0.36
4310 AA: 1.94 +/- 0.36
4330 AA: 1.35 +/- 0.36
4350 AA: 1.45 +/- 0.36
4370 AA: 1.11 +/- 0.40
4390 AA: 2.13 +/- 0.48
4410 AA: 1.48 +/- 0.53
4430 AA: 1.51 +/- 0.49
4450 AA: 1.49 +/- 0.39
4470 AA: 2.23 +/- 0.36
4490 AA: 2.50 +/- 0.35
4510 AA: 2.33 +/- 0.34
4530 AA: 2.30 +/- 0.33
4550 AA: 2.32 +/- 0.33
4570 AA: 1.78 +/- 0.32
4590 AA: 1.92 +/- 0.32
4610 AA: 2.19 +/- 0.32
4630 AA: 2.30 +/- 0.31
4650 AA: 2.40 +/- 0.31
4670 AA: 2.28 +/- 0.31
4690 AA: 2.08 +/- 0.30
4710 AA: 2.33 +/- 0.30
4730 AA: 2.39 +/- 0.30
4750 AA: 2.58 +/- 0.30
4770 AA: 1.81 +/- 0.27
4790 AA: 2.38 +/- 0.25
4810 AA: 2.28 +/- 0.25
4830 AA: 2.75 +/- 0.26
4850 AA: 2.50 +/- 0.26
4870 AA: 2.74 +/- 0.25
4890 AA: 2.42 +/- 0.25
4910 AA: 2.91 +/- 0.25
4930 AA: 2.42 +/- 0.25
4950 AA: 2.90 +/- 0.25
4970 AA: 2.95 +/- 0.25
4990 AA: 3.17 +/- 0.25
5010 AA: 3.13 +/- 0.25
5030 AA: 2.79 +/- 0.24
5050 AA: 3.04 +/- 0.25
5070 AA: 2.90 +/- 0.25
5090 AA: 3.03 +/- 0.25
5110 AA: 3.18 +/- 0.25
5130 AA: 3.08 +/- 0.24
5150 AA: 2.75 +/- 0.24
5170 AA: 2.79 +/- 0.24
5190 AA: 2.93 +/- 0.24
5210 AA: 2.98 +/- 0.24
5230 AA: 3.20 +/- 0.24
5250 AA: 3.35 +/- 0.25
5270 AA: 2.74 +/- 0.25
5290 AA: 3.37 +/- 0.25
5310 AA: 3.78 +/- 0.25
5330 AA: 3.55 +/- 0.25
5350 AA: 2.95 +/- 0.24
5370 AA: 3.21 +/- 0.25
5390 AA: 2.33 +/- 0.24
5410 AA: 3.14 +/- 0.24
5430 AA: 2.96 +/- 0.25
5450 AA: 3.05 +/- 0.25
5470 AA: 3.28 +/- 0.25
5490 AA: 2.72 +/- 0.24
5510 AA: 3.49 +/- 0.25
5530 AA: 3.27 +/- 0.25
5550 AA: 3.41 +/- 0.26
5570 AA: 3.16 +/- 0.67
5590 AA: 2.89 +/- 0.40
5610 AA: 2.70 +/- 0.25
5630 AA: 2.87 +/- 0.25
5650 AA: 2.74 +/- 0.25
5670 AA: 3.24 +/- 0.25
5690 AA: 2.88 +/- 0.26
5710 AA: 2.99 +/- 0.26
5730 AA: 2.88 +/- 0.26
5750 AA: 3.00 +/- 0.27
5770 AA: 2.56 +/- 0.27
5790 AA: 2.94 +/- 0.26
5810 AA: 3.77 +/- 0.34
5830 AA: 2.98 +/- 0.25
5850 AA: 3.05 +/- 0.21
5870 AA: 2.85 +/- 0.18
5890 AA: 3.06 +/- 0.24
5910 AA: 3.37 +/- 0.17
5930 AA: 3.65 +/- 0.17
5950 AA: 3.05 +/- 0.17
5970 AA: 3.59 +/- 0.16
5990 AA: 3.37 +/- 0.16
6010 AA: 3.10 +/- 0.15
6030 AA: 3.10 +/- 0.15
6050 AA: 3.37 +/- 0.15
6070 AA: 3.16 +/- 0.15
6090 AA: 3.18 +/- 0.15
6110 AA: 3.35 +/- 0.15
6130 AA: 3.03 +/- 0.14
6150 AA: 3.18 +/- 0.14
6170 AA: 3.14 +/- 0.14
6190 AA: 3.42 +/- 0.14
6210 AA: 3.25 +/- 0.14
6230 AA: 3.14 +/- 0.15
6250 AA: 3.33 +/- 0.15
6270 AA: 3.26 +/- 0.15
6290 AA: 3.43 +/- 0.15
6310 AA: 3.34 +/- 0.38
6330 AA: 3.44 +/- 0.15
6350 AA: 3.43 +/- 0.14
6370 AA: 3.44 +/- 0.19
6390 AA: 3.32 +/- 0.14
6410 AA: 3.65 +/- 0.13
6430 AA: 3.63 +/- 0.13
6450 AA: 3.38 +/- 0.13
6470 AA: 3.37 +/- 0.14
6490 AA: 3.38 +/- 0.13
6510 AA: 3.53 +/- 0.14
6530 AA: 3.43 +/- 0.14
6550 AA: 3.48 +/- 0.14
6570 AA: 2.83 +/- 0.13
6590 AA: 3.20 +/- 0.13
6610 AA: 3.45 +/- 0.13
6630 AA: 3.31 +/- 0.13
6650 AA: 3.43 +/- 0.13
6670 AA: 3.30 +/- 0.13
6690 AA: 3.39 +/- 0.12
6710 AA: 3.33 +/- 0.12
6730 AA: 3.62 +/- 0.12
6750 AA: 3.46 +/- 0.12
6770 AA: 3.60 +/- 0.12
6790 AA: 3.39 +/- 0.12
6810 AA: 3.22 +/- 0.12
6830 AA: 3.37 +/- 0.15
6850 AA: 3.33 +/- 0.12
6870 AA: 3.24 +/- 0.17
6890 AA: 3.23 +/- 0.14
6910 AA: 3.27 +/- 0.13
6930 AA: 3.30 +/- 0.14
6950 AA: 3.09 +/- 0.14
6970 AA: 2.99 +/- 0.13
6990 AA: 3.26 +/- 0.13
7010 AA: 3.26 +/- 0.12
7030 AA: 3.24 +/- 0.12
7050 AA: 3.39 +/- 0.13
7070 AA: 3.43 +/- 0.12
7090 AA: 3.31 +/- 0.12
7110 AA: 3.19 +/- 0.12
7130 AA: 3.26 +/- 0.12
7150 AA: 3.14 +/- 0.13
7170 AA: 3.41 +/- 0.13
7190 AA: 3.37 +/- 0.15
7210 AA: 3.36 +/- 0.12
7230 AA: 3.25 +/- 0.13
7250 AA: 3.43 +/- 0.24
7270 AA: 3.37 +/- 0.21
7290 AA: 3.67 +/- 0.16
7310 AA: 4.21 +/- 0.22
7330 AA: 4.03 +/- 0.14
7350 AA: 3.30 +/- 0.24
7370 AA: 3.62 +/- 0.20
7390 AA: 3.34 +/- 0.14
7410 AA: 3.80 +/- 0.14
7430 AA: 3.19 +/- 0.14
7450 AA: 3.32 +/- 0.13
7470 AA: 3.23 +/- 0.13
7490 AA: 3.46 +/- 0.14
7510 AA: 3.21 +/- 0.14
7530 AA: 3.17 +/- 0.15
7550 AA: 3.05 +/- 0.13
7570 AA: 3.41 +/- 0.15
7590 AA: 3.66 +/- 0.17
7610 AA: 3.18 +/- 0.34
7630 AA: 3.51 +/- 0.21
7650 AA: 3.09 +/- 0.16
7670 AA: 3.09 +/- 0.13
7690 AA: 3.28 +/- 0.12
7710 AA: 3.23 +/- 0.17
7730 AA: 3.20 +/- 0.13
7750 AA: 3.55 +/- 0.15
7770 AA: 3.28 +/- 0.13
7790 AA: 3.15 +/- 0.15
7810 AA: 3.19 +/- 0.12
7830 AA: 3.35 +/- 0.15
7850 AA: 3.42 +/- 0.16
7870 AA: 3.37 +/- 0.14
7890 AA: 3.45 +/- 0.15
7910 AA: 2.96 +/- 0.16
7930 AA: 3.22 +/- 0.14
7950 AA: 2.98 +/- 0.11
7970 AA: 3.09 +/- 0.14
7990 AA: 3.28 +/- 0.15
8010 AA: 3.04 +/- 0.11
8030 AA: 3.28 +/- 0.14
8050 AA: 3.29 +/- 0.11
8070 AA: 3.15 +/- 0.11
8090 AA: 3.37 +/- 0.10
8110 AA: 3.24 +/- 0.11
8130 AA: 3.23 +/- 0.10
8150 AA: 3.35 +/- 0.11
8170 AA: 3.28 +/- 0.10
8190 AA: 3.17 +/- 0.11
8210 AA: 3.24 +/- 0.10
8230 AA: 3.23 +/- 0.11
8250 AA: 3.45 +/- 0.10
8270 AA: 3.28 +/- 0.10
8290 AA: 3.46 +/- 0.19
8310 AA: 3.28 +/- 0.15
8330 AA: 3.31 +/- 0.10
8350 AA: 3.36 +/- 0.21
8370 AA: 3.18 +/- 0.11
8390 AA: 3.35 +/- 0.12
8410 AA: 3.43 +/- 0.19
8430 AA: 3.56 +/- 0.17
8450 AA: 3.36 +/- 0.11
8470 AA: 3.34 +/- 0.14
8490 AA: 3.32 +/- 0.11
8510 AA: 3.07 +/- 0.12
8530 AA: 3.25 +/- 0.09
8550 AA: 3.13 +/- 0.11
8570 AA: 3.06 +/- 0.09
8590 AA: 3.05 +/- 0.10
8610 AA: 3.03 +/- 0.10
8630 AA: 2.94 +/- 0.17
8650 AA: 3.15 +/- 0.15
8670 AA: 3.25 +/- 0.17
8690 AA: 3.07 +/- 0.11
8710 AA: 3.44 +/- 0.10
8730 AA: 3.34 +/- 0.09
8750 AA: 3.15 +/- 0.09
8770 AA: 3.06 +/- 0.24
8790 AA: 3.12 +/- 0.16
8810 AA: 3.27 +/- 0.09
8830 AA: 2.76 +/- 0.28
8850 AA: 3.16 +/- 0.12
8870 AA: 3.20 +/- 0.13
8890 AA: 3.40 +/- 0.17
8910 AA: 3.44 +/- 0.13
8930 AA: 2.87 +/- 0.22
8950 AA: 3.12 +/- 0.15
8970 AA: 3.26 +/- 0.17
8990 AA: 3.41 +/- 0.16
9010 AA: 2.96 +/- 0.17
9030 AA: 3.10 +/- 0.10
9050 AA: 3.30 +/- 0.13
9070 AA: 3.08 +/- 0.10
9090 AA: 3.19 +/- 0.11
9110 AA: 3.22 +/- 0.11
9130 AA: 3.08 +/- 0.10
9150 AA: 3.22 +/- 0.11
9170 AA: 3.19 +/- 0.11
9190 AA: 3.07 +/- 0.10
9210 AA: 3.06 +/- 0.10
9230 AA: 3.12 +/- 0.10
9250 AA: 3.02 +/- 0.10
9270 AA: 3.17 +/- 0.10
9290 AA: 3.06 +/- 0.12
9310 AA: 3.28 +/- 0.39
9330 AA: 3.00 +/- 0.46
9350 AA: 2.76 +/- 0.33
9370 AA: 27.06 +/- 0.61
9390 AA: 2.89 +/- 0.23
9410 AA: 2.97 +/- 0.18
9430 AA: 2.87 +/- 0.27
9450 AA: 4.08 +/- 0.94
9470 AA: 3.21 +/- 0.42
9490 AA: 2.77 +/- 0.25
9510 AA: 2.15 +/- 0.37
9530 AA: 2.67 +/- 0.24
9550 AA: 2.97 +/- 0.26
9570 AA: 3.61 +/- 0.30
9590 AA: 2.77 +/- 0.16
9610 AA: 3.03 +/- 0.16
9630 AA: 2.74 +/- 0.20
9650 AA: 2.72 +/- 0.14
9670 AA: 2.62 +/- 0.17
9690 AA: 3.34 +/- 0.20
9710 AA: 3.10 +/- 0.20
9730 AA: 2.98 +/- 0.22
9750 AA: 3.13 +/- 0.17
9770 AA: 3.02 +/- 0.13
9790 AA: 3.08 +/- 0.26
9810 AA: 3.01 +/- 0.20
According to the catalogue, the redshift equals 0.114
